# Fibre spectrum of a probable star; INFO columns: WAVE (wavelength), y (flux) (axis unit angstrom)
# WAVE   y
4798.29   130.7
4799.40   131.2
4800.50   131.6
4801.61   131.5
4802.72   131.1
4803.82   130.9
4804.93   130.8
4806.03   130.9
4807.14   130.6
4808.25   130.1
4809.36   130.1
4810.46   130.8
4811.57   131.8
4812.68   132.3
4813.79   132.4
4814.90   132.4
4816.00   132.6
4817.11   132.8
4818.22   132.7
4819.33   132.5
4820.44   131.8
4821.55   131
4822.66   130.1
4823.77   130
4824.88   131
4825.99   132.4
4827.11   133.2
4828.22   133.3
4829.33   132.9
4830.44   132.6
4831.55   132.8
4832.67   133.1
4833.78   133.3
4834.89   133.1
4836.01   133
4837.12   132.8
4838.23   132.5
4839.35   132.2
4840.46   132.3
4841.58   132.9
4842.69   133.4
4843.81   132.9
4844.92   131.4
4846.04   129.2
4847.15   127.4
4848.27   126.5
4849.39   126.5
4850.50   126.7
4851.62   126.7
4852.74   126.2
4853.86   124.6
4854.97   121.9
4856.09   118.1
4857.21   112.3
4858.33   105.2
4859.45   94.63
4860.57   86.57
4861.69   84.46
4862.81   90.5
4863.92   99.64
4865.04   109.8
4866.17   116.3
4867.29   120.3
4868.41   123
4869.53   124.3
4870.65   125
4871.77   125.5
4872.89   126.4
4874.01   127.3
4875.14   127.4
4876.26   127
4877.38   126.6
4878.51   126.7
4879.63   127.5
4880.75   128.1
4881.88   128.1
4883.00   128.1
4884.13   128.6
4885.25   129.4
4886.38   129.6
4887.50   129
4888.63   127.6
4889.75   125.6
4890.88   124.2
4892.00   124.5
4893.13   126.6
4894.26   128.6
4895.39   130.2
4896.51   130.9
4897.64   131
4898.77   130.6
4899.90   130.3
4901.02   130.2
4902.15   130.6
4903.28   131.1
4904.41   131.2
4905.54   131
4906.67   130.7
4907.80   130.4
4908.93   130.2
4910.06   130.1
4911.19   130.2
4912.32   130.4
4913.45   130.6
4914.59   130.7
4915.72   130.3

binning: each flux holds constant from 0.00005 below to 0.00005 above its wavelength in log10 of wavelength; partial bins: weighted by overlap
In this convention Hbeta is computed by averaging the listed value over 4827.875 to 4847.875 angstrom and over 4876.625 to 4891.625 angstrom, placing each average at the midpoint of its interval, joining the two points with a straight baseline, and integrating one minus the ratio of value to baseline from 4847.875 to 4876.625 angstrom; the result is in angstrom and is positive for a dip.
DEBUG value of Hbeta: 3.0 angstrom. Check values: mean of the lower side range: 132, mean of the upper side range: 128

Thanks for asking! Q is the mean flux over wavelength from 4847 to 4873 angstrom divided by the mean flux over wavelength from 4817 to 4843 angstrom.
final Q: 0.9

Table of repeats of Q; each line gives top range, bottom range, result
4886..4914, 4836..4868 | 1.08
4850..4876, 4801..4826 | 0.88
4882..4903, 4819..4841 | 0.97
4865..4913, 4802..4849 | 0.97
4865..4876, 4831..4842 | 0.93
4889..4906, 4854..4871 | 1.18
